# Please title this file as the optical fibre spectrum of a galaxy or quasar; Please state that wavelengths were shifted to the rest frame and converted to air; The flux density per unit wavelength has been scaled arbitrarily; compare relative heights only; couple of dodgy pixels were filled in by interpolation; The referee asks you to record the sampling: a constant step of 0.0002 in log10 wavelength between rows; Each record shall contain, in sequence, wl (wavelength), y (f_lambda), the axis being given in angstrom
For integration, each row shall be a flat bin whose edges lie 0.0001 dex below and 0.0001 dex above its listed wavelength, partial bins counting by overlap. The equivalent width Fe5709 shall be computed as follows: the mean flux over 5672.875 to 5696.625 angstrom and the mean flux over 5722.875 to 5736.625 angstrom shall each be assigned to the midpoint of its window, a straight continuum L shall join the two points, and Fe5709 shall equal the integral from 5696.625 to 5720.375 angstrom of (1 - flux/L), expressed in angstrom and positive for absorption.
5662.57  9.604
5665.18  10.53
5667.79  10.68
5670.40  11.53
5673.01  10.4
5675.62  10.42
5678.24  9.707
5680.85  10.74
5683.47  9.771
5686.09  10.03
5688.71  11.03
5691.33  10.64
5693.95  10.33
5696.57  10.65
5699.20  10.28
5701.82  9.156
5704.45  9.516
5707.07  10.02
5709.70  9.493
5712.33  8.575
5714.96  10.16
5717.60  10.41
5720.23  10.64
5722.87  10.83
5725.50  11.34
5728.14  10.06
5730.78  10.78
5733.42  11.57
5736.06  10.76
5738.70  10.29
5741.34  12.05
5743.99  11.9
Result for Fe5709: 1.87 angstrom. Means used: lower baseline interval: 10.4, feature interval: 9.81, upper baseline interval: 10.9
